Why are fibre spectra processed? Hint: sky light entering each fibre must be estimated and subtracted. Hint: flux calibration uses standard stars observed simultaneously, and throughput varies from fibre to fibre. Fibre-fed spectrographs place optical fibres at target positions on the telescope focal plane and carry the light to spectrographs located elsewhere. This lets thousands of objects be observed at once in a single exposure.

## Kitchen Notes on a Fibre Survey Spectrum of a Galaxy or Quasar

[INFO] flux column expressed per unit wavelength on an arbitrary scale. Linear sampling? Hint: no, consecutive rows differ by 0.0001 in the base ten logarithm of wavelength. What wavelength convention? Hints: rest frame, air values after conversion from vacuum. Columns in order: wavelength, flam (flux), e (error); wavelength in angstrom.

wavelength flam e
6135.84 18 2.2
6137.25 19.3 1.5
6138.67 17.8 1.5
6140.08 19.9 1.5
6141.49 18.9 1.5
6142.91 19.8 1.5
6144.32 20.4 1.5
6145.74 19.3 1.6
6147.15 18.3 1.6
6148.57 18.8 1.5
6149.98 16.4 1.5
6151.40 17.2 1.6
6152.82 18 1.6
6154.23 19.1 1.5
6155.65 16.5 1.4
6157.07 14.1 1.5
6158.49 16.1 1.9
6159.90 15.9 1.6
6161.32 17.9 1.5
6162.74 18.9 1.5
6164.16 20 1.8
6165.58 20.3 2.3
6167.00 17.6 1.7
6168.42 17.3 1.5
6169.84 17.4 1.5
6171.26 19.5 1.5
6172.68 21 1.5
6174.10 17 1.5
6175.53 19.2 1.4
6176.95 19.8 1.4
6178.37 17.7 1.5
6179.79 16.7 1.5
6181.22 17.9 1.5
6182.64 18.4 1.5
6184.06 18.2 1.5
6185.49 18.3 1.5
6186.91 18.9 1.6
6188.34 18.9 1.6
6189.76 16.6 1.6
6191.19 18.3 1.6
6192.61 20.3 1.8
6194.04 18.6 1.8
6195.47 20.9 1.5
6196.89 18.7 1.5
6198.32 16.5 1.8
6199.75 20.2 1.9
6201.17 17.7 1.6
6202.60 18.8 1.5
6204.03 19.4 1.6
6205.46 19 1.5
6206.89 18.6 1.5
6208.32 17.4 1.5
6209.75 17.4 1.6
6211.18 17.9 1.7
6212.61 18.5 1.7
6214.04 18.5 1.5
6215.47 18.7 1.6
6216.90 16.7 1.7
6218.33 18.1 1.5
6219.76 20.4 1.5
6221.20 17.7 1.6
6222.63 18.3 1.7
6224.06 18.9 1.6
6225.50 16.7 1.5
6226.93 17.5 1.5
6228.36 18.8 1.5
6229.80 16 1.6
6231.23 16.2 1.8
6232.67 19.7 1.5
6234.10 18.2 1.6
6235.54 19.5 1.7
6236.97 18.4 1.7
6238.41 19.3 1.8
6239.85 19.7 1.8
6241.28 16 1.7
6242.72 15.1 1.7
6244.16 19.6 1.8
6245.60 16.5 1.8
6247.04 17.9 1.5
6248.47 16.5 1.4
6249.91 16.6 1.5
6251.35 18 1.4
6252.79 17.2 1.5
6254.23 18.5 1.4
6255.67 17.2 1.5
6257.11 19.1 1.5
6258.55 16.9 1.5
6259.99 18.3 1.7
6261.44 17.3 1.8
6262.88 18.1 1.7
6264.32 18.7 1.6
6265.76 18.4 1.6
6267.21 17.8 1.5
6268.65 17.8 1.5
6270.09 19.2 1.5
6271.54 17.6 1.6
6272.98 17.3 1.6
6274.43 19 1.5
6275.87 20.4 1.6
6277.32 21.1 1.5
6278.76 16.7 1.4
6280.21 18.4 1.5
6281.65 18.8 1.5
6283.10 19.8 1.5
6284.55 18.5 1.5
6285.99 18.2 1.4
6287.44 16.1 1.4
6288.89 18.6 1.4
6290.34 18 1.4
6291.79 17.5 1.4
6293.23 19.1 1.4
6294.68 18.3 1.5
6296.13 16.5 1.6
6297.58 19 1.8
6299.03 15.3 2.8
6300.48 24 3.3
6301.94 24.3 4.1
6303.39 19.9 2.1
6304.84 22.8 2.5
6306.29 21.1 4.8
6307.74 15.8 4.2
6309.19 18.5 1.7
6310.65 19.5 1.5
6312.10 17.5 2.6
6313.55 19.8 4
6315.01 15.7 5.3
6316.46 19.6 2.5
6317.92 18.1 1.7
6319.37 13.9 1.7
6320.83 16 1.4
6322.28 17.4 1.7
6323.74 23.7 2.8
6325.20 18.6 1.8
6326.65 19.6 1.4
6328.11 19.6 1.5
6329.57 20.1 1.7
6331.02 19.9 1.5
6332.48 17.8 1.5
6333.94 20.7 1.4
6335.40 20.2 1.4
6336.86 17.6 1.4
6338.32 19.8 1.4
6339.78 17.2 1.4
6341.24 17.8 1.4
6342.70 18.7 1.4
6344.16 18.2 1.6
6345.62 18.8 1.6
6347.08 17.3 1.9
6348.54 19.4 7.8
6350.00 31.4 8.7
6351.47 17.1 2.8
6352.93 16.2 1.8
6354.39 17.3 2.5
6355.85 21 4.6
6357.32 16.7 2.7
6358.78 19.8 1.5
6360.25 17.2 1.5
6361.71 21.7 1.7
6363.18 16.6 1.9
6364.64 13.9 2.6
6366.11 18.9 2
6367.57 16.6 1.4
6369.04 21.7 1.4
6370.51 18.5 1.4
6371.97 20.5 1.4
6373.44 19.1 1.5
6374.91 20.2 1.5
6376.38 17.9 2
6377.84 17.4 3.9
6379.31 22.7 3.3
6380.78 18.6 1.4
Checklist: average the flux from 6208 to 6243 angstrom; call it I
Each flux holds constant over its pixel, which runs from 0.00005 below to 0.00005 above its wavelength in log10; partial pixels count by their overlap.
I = 18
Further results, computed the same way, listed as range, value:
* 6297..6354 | 19.2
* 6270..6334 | 18.8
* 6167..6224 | 18.4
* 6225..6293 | 18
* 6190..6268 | 18.1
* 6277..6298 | 18.2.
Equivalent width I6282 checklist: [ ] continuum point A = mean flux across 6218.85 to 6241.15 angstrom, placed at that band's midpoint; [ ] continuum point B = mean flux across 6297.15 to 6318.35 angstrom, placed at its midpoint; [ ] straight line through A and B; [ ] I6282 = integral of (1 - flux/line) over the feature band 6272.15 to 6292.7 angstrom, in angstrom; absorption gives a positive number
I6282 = 0.6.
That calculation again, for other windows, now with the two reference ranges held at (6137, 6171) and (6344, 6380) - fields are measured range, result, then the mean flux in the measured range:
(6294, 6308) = -0.78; 19.8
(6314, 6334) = 0.34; 18.6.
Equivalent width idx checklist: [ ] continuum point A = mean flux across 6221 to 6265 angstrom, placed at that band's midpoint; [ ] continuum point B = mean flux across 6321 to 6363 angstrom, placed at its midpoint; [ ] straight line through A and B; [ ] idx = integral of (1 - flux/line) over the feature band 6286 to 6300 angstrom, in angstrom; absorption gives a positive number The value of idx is 0.6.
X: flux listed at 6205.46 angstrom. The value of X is 19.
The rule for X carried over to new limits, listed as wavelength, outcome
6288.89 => 18.6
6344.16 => 18.2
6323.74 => 23.7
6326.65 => 19.6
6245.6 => 16.5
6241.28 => 16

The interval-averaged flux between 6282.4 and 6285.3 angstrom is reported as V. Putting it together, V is 19.2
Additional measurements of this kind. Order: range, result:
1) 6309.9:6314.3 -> 18.9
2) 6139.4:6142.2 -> 19.4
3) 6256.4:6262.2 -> 17.9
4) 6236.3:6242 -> 18.3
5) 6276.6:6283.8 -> 19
